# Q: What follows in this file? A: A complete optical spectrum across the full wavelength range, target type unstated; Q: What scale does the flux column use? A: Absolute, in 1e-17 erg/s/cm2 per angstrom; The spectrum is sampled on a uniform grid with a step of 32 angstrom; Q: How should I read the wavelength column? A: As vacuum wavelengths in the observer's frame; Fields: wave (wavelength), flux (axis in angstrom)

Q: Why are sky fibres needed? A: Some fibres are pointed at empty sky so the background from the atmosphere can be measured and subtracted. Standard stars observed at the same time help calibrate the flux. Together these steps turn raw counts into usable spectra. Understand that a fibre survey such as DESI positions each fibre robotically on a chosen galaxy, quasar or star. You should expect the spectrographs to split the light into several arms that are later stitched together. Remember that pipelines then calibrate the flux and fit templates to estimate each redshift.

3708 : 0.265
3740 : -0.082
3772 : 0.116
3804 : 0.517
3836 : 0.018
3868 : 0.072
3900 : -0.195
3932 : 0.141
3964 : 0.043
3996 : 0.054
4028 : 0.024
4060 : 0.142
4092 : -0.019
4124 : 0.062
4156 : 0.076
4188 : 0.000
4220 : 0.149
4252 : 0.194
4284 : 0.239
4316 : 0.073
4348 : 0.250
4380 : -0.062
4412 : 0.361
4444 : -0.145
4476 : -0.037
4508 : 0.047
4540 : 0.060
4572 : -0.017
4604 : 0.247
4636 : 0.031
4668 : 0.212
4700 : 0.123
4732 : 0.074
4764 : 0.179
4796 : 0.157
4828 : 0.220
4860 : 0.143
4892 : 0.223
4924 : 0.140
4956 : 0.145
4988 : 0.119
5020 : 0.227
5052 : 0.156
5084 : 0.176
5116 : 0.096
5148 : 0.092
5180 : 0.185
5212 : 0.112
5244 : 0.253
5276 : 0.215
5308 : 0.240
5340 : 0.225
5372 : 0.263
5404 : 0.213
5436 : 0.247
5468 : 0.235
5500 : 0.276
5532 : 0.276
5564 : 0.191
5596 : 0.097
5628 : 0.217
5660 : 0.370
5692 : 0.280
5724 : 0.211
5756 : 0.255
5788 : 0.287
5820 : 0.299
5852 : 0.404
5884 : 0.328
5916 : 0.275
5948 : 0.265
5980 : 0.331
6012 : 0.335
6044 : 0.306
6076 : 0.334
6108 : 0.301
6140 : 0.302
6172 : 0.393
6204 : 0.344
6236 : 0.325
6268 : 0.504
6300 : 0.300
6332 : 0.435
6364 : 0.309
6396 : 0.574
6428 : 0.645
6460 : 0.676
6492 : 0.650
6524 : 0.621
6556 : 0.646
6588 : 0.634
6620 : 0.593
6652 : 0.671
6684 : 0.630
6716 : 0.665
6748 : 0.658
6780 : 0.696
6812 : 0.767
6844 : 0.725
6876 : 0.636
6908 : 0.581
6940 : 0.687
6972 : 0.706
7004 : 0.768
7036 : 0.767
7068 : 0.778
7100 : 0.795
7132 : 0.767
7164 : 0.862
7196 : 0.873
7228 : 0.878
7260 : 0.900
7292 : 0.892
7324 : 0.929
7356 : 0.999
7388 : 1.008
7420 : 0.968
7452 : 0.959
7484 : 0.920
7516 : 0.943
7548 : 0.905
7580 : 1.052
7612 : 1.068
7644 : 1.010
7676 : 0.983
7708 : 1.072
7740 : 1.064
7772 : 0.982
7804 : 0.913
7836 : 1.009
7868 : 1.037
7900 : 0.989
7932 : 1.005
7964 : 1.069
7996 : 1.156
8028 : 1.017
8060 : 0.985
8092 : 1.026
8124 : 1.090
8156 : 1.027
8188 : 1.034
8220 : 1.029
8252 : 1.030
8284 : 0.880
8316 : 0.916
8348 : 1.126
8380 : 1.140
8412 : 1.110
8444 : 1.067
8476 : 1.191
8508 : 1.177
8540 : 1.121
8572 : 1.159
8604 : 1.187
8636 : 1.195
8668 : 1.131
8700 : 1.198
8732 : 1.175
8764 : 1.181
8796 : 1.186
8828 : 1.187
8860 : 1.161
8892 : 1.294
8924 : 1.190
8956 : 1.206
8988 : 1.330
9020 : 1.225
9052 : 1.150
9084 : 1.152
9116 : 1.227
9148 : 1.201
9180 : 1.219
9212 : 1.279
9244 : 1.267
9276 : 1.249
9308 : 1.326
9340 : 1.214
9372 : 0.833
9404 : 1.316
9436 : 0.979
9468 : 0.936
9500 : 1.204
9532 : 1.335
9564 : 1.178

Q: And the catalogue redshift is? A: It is 0.60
